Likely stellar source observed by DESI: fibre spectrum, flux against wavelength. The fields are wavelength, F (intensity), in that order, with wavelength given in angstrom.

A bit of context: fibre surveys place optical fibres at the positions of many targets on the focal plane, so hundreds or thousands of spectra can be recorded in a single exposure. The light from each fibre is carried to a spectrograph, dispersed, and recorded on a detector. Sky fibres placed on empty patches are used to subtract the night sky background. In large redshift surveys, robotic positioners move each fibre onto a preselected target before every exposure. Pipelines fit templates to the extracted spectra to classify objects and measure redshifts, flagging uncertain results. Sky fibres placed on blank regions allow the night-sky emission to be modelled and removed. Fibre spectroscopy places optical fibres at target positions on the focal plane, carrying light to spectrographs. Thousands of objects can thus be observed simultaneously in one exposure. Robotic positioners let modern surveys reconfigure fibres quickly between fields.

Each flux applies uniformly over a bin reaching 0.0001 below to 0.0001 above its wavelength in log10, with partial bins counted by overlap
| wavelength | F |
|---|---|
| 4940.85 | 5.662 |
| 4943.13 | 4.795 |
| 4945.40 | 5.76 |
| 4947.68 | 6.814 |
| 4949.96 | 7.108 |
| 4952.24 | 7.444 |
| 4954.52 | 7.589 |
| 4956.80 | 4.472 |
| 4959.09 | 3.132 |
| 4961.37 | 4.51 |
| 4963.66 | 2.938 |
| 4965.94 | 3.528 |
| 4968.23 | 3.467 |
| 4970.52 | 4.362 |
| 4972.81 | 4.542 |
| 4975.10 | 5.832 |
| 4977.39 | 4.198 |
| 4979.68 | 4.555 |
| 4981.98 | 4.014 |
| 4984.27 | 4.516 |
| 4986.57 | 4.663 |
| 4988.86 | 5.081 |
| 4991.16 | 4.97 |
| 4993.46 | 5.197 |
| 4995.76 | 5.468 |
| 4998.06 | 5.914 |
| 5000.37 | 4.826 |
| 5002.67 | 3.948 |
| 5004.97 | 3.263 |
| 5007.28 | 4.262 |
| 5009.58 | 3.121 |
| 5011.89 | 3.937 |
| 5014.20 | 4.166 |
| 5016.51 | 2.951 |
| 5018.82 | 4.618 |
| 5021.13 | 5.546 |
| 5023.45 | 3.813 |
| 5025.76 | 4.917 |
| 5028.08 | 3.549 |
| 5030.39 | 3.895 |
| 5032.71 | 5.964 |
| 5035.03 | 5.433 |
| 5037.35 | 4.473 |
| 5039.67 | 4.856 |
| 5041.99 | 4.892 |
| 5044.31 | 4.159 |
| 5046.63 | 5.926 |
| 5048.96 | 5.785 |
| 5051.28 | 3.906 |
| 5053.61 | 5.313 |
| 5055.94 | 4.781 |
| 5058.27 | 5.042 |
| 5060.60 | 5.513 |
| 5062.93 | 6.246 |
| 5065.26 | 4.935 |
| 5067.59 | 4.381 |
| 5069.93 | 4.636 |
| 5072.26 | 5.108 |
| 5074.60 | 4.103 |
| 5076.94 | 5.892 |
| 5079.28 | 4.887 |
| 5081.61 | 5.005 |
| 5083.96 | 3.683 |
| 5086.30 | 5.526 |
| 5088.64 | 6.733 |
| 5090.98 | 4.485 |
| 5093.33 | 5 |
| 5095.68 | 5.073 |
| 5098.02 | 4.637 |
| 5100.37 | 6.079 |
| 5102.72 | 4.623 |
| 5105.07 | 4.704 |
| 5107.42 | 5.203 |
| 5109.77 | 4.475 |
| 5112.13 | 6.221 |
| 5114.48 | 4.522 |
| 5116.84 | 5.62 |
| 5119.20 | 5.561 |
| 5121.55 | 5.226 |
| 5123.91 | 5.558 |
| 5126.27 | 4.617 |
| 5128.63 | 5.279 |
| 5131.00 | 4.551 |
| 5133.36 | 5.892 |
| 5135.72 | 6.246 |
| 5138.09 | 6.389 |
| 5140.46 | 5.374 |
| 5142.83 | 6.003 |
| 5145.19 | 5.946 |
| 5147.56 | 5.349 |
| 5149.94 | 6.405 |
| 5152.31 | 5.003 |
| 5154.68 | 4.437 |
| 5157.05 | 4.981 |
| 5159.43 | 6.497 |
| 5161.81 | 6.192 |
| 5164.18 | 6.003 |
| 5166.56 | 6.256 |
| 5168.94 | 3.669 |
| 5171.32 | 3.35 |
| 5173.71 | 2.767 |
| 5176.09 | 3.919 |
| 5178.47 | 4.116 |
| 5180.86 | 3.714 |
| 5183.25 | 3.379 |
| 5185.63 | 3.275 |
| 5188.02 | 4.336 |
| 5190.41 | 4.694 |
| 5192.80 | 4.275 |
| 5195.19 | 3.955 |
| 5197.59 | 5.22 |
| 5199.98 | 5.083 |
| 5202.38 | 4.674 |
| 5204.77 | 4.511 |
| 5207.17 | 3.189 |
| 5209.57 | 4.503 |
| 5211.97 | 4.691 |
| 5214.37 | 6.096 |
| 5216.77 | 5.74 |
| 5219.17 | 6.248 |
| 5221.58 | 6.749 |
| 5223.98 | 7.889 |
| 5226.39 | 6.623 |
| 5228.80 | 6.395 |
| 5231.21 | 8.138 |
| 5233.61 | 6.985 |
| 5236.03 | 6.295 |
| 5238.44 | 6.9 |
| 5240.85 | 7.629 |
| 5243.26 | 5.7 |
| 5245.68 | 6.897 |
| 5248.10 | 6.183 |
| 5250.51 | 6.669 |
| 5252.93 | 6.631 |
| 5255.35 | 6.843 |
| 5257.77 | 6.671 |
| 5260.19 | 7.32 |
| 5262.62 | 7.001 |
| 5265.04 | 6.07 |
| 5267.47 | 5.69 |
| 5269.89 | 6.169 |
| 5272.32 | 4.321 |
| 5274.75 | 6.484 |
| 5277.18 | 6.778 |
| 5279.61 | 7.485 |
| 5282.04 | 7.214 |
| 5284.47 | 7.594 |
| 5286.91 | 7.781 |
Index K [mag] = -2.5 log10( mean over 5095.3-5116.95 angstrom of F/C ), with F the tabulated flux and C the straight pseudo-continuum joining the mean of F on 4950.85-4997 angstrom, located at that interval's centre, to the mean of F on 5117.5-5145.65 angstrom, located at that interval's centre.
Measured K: 0.07 mag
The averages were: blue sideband 4.74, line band 5.09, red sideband 5.55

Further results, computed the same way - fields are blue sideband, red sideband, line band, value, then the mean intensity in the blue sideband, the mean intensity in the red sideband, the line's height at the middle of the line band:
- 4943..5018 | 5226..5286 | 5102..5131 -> 0.11 mag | 4.7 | 6.67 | 5.68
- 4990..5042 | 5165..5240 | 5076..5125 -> -0.09 mag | 4.51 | 5.11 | 4.78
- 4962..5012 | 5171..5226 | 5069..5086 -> -0.07 mag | 4.4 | 4.68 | 4.52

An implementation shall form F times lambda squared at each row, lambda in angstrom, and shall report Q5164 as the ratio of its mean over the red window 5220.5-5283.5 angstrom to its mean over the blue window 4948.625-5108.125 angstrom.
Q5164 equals 1.5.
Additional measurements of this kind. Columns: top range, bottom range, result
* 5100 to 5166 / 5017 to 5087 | 1.16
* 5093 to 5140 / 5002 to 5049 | 1.24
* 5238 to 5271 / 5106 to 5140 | 1.29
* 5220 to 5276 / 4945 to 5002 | 1.48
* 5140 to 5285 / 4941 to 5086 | 1.28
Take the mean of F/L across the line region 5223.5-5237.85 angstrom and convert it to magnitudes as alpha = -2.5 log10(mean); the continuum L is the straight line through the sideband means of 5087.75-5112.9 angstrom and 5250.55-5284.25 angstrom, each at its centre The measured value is -0.12 mag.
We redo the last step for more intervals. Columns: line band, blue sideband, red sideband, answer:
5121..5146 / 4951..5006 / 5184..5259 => -0.03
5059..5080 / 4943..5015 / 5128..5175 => -0.01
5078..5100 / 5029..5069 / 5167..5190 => -0.10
